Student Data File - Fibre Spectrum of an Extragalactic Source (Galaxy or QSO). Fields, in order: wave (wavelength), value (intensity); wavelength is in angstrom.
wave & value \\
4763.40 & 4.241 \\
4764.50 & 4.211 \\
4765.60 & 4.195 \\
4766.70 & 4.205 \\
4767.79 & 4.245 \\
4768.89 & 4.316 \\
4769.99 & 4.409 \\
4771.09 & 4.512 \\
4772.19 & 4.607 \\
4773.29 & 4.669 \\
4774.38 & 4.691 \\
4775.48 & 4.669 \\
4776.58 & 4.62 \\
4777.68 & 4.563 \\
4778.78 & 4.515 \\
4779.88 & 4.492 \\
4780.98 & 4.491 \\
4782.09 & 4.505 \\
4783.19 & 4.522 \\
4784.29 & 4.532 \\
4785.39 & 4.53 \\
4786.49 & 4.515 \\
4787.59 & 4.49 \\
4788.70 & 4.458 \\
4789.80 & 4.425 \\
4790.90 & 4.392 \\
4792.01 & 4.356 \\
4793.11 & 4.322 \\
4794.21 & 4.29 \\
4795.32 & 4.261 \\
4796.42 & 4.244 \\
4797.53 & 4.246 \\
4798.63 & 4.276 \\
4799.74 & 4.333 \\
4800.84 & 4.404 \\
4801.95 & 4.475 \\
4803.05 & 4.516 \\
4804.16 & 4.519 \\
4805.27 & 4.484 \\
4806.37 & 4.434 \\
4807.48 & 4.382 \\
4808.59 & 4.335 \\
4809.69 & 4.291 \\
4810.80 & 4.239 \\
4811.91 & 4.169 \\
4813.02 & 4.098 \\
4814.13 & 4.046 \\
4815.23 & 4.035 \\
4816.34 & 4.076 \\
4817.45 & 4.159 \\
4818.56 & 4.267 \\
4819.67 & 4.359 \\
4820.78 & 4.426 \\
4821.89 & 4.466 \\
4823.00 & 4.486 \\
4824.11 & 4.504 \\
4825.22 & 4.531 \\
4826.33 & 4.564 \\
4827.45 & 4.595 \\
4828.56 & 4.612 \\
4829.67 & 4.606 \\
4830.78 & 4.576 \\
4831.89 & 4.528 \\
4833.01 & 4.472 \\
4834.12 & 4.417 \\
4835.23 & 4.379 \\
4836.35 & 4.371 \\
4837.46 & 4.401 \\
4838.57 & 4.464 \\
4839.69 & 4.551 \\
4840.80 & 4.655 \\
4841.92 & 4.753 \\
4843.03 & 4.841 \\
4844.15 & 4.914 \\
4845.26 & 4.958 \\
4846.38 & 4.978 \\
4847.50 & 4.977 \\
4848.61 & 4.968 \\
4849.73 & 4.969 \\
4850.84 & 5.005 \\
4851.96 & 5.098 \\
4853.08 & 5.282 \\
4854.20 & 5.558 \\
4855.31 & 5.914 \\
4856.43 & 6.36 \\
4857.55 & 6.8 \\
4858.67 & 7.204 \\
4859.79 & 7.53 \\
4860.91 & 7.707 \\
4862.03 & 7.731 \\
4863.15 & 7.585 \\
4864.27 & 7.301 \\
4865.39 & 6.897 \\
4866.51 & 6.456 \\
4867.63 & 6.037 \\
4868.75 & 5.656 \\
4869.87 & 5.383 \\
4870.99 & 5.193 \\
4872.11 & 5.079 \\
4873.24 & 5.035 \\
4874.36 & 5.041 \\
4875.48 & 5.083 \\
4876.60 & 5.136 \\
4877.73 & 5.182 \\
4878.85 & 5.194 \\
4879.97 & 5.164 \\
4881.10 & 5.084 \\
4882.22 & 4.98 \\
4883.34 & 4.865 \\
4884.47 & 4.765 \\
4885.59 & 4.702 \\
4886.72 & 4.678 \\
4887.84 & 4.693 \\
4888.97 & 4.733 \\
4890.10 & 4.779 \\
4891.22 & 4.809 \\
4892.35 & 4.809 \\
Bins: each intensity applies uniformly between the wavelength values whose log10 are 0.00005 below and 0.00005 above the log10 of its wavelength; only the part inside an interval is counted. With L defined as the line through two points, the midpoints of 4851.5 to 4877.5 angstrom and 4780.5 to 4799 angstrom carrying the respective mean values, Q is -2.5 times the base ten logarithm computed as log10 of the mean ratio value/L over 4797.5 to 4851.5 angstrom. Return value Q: 0.16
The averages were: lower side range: 4.4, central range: 4.5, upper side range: 6.12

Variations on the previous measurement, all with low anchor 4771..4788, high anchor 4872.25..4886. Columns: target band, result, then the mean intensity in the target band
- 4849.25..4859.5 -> -0.19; 5.85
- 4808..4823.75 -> 0.12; 4.25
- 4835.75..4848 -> 0.03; 4.71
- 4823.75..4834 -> 0.06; 4.55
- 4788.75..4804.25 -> 0.07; 4.36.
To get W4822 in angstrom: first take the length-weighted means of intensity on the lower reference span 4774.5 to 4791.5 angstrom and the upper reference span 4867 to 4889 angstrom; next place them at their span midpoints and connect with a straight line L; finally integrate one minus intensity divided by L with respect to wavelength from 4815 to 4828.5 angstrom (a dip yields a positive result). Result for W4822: 1.0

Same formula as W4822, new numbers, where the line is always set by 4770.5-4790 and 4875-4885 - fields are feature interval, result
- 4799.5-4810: 0.56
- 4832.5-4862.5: -2.96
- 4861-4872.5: -3.29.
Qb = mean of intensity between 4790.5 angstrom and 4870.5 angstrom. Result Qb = 4.96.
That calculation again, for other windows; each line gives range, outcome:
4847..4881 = 5.87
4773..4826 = 4.4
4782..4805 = 4.41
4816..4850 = 4.57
